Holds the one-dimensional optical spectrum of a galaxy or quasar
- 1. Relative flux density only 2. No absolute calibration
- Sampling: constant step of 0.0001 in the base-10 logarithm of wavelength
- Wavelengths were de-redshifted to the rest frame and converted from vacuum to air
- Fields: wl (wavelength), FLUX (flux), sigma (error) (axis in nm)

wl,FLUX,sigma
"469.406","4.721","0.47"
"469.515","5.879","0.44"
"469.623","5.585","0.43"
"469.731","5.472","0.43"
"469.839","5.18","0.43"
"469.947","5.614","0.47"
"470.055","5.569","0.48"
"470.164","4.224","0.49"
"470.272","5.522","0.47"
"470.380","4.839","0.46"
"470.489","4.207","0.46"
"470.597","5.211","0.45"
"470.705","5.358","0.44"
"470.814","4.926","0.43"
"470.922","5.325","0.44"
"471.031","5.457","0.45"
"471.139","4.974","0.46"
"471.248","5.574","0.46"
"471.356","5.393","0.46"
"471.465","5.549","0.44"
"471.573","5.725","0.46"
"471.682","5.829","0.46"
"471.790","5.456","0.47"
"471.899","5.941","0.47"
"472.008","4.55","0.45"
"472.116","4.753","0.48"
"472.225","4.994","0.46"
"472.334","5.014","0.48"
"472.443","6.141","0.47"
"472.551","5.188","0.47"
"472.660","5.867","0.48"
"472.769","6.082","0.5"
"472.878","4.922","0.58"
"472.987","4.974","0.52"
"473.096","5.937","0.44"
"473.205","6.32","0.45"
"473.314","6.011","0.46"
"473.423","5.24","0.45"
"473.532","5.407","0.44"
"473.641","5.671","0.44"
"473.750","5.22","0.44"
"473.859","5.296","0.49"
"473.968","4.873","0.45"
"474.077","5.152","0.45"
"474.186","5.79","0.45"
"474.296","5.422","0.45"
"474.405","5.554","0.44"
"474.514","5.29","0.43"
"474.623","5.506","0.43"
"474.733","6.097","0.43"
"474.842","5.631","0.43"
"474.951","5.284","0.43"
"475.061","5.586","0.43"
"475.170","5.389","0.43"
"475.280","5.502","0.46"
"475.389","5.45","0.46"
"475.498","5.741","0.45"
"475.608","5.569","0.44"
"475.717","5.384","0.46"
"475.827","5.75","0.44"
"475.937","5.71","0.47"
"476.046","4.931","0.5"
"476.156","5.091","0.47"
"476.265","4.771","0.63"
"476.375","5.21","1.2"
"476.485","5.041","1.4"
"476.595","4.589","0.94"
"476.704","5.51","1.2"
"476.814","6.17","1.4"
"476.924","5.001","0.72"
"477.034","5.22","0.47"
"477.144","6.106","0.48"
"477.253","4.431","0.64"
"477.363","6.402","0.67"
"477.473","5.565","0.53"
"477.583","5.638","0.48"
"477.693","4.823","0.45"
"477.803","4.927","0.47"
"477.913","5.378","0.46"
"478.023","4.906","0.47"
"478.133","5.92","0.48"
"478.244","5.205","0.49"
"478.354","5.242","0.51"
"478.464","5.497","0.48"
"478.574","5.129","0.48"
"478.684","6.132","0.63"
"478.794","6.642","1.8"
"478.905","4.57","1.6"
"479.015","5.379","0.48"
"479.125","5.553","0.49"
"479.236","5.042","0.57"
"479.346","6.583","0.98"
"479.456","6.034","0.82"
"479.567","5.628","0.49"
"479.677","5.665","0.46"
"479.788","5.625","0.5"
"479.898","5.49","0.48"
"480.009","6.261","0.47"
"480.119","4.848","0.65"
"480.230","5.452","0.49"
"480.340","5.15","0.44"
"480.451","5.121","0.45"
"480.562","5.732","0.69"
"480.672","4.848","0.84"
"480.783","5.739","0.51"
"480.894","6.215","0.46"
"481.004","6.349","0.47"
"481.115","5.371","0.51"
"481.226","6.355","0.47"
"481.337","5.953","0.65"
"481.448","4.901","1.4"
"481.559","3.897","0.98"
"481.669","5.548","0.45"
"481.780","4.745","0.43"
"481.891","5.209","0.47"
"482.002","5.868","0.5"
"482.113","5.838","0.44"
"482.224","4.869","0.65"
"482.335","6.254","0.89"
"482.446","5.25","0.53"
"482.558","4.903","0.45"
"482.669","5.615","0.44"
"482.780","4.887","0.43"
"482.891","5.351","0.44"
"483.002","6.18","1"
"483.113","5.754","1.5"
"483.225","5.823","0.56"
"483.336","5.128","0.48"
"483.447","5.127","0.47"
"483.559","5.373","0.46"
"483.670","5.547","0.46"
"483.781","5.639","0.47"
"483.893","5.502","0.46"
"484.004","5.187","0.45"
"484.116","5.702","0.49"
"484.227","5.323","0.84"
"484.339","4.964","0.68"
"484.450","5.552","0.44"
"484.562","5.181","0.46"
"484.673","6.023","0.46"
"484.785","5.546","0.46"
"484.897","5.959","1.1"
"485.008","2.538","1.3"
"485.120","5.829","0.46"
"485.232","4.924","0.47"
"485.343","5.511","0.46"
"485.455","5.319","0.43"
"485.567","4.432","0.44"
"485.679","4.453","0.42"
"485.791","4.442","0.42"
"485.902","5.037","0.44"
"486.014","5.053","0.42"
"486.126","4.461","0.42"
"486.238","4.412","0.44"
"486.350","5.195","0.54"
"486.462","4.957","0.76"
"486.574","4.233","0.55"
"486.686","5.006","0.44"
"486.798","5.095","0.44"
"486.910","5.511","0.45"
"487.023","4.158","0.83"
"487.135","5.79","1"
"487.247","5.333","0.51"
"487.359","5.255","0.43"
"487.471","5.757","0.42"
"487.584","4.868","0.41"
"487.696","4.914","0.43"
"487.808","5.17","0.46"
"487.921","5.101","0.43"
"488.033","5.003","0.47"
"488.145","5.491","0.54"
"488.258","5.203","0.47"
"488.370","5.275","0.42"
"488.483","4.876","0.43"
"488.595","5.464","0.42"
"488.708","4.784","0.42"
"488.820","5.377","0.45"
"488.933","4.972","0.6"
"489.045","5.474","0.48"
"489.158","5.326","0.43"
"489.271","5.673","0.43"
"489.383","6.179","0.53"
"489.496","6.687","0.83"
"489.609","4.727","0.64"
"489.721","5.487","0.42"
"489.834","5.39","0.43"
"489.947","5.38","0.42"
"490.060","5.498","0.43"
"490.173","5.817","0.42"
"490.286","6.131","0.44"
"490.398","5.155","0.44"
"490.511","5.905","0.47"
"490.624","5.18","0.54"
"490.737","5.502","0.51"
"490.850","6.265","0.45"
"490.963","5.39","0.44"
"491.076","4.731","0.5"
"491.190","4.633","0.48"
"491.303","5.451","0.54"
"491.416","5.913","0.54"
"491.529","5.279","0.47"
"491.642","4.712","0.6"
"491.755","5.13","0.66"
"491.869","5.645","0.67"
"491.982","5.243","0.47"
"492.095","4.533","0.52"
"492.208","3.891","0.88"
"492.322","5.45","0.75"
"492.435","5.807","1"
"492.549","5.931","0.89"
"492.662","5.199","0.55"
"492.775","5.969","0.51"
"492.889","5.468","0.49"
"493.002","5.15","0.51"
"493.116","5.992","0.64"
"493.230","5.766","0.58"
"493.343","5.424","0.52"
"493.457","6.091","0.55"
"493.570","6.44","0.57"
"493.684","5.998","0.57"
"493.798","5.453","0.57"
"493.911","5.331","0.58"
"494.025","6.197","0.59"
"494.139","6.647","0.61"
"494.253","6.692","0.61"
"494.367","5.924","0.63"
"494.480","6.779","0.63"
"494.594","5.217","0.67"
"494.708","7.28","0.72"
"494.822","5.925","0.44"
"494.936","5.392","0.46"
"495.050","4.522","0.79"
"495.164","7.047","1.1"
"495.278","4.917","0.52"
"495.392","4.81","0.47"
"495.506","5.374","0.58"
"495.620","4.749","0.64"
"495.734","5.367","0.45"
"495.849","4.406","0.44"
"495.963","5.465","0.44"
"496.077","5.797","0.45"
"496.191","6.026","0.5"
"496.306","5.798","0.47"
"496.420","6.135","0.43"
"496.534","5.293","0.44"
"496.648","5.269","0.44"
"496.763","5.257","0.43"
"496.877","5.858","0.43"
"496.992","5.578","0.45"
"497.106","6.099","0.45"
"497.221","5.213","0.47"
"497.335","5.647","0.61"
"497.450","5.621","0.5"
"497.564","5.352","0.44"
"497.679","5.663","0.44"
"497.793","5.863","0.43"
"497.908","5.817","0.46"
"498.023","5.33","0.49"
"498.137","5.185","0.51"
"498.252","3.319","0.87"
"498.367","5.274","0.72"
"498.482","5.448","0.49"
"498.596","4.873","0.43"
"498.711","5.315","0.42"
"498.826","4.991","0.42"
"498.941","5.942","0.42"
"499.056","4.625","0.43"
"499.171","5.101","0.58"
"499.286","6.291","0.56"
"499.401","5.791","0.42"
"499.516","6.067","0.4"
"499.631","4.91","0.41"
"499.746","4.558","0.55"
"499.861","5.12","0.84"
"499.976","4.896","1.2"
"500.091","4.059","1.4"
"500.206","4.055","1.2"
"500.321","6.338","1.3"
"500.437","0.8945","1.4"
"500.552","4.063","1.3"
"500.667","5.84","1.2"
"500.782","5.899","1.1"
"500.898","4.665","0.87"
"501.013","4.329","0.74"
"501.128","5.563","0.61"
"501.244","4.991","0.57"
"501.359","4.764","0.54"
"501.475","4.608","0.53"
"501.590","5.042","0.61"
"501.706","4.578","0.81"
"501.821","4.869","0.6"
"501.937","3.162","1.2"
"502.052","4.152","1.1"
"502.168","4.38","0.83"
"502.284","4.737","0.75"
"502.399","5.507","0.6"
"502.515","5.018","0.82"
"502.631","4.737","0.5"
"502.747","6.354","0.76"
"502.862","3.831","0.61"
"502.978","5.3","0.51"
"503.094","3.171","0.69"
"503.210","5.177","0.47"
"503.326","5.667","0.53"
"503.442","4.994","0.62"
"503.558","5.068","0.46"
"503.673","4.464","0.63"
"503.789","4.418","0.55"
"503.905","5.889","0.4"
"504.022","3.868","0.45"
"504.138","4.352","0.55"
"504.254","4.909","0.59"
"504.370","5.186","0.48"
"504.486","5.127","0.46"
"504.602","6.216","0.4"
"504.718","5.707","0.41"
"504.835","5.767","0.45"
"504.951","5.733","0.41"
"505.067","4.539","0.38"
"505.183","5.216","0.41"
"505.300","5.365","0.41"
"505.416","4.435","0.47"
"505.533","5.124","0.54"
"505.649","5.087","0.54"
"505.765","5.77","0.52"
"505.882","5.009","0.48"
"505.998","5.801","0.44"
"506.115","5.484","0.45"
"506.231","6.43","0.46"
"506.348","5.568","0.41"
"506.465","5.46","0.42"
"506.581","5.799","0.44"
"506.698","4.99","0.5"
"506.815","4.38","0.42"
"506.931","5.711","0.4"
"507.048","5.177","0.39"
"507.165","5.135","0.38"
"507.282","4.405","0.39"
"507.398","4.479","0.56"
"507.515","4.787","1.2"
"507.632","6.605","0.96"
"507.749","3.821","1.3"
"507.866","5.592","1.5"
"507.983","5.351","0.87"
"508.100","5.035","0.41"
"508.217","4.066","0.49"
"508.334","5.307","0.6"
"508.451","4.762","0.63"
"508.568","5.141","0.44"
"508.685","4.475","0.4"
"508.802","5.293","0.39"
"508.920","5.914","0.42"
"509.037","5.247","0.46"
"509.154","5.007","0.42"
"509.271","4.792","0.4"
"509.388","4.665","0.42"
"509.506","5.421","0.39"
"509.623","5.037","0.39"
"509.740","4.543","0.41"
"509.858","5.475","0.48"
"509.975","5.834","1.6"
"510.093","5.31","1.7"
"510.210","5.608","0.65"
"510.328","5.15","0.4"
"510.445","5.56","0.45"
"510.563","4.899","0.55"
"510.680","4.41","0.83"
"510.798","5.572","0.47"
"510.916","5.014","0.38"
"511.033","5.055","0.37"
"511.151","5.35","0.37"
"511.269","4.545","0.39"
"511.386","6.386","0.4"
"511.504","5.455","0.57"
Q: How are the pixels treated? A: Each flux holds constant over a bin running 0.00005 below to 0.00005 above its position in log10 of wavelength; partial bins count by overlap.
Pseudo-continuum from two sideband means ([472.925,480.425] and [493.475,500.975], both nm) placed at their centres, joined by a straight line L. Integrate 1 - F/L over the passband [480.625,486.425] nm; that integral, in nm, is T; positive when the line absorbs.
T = 0.16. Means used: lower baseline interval 5.46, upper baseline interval 5.4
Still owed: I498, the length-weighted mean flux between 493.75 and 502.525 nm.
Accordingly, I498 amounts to 5.25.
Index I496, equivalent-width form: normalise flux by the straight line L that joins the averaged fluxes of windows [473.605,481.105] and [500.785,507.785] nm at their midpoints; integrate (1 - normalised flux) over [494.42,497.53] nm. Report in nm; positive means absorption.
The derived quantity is -0.26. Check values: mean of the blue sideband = 5.46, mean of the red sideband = 5.03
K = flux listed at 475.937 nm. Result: 5.71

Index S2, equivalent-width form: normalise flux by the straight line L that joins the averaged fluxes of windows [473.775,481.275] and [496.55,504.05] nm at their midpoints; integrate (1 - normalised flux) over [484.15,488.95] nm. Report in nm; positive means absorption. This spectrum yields 0.200 nm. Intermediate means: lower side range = 5.48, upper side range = 5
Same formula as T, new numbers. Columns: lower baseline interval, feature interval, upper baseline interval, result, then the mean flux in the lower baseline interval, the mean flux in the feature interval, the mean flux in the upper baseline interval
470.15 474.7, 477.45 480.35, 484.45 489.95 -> -0.13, 5.36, 5.5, 5.15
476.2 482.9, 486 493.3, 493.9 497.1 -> 0.40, 5.44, 5.29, 5.69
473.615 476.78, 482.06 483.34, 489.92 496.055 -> -0.01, 5.38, 5.5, 5.55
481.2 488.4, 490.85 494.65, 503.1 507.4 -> -0.28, 5.21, 5.57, 5.17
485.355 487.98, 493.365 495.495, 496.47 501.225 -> -0.34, 4.96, 5.91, 5.15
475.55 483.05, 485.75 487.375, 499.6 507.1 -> 0.11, 5.44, 4.93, 4.96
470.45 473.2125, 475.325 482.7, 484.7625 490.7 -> -0.23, 5.36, 5.45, 5.18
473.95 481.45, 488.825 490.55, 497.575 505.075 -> -0.12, 5.49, 5.58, 4.96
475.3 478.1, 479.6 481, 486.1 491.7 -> -0.06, 5.34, 5.55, 5.28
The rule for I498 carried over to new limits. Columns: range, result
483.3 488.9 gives 5.12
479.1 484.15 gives 5.5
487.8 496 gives 5.5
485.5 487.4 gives 4.87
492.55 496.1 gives 5.71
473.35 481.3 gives 5.48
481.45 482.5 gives 5.26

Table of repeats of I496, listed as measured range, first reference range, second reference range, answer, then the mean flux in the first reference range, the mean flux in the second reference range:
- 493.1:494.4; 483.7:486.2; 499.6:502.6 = -0.30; 5.12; 4.65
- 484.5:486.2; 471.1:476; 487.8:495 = 0.17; 5.48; 5.54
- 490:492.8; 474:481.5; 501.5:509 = -0.05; 5.49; 5.04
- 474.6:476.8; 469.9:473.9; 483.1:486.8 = -0.05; 5.36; 5.12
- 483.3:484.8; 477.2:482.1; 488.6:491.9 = 0.01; 5.48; 5.44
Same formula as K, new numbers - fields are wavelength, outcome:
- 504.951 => 5.733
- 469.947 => 5.614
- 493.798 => 5.453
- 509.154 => 5.007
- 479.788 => 5.625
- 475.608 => 5.569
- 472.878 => 4.922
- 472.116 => 4.753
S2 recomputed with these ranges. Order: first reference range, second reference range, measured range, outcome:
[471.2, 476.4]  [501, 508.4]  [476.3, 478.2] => 0.02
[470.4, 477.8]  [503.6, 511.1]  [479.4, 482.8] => -0.09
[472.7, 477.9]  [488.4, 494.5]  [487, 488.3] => 0.07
